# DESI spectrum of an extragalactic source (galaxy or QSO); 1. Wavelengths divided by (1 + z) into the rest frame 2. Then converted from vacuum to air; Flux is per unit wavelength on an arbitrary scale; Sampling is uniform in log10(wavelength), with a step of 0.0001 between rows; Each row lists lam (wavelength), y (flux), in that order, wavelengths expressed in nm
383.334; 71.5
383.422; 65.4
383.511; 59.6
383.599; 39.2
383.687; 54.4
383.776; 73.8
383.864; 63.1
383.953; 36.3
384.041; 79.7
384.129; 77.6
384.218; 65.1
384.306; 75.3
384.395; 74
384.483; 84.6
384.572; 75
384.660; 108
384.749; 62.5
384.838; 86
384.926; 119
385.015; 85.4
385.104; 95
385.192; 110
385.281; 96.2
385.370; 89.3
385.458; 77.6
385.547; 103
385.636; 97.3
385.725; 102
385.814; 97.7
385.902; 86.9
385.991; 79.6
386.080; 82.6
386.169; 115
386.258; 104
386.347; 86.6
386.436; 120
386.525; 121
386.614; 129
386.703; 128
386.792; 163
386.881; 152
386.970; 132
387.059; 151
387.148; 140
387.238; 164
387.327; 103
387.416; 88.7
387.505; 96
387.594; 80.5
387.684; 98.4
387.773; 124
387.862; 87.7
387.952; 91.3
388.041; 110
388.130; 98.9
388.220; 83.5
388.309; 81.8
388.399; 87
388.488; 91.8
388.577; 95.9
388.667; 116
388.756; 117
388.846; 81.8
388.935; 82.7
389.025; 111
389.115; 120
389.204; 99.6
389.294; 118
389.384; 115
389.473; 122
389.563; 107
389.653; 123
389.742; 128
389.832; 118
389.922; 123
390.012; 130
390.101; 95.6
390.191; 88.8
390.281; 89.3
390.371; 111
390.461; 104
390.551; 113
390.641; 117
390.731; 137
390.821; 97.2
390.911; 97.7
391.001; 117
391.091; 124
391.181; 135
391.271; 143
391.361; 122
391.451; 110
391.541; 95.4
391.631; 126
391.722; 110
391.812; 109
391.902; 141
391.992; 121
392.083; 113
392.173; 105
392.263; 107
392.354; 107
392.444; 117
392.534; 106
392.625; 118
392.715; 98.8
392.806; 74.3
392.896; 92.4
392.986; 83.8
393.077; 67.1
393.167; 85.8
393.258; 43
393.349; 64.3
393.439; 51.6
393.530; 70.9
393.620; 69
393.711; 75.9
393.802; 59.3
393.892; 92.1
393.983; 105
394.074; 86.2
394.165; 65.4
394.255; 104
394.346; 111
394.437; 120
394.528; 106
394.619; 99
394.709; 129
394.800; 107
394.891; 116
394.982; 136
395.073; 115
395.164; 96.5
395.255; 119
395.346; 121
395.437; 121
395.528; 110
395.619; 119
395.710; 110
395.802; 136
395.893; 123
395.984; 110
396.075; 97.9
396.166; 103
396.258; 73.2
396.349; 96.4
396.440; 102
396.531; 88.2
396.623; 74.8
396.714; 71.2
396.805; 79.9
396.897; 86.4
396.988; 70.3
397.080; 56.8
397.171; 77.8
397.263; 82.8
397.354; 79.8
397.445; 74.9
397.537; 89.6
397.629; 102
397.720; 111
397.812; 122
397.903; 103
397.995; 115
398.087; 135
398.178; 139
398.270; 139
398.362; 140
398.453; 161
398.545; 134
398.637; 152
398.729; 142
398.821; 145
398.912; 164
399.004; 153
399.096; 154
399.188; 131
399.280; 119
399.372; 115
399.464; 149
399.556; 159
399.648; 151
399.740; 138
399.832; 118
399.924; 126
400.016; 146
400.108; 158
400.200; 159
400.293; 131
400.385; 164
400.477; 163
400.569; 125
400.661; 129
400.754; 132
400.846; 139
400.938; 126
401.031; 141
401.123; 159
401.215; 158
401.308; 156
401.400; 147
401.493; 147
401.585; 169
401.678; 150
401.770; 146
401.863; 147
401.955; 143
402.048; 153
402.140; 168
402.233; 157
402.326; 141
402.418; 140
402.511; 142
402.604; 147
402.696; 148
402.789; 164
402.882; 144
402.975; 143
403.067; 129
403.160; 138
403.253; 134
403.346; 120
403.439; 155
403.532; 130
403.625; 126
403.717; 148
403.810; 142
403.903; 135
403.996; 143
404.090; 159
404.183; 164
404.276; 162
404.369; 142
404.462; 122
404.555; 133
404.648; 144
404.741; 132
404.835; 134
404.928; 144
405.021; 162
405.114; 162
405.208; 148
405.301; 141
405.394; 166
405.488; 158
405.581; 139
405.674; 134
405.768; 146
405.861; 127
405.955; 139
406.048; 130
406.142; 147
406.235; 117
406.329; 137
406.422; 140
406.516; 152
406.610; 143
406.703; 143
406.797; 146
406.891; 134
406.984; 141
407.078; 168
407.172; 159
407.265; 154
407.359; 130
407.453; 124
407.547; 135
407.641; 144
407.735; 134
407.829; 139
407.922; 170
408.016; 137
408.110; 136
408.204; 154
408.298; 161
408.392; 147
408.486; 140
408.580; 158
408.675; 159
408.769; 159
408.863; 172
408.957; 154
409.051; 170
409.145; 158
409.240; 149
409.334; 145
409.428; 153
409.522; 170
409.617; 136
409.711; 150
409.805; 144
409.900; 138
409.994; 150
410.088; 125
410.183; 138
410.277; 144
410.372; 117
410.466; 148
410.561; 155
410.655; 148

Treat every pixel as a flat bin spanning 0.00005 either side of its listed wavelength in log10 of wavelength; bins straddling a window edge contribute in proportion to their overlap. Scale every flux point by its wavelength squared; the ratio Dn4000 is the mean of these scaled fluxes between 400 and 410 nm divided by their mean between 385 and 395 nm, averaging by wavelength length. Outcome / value 1.50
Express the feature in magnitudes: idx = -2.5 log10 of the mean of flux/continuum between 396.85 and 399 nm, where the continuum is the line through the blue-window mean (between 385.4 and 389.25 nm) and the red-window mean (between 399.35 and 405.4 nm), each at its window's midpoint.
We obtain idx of 0.17 mag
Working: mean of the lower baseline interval 106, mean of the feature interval 115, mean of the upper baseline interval 145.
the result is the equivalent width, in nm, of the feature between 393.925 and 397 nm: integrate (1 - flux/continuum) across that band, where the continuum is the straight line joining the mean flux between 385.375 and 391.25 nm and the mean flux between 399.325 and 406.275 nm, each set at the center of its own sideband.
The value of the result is 0.55 nm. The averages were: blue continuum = 109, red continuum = 144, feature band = 103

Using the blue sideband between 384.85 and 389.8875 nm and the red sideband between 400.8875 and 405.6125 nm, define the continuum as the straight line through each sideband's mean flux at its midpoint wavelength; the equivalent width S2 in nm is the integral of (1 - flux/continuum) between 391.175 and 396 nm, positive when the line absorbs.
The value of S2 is 0.76 nm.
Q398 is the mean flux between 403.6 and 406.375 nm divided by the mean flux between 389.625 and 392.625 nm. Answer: 1.25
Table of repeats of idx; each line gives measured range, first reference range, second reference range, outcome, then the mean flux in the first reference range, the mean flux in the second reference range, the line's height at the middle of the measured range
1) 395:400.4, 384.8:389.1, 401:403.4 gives 0.151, 105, 147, 135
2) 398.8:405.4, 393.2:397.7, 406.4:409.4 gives -0.179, 93.9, 149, 123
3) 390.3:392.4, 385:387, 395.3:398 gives -0.137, 107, 96.6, 102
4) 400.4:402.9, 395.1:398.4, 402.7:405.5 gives -0.139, 102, 144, 130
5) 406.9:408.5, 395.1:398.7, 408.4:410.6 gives -0.018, 106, 149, 143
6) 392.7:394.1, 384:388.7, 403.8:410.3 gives 0.468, 101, 146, 116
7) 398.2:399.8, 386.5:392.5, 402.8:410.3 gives -0.102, 113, 145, 131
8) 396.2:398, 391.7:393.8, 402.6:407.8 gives 0.247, 91.7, 142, 109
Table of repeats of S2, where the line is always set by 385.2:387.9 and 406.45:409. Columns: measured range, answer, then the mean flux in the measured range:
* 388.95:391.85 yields 0.07 nm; 114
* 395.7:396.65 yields 0.19 nm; 101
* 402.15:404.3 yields -0.07 nm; 144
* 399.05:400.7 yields -0.09 nm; 141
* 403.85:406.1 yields -0.02 nm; 144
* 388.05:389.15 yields 0.16 nm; 97.5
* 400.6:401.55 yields -0.05 nm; 143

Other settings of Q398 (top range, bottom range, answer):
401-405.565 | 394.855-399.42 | 1.31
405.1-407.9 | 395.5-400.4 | 1.21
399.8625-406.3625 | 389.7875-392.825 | 1.28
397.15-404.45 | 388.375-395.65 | 1.32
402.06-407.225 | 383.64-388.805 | 1.47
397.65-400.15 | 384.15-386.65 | 1.47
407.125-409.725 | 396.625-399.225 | 1.31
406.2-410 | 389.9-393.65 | 1.43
